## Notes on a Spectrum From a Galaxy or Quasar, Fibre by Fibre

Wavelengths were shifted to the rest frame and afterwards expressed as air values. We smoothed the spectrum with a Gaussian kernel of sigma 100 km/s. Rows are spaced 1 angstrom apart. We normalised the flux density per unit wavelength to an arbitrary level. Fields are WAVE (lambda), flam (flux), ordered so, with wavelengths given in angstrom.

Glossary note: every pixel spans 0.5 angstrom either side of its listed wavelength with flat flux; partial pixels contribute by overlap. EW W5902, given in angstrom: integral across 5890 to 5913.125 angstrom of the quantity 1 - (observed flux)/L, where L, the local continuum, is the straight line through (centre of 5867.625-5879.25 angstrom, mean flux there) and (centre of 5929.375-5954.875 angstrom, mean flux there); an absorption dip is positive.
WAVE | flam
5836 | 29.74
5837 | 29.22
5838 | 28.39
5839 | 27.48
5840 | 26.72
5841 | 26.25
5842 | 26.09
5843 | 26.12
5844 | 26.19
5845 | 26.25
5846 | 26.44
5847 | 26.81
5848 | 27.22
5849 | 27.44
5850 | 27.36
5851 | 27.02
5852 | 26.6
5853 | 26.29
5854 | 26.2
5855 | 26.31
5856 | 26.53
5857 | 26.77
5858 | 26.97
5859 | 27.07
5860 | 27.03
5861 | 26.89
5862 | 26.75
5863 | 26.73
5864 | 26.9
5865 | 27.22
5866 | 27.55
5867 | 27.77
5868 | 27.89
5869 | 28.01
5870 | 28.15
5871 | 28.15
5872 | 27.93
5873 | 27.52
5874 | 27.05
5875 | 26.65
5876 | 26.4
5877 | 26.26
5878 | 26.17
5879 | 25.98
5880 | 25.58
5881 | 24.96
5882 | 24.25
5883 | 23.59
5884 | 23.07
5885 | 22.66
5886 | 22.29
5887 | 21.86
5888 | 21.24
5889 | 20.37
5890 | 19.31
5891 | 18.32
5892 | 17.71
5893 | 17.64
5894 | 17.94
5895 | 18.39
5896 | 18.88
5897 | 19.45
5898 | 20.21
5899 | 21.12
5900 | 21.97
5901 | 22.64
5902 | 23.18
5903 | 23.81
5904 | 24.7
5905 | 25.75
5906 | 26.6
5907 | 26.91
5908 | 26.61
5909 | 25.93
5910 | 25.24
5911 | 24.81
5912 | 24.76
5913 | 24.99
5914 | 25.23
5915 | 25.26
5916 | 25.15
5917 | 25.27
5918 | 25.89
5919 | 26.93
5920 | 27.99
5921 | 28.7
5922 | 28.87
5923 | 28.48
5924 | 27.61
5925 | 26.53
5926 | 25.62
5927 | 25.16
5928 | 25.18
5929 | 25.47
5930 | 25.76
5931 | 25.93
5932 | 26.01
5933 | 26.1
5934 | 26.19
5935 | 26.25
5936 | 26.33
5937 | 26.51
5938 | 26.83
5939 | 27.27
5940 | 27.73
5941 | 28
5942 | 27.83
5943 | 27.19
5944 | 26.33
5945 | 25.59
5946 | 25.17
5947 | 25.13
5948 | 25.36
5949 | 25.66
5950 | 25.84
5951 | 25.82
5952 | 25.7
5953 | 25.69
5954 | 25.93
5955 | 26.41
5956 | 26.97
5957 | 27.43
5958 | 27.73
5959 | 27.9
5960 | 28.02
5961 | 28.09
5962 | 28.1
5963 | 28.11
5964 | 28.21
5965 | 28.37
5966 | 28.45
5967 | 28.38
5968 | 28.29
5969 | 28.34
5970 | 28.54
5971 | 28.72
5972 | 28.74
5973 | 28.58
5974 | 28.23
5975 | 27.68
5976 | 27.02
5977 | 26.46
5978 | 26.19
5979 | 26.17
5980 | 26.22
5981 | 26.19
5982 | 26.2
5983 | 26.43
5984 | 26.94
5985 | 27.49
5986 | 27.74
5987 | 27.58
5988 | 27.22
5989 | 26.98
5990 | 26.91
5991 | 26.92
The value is 3.8 angstrom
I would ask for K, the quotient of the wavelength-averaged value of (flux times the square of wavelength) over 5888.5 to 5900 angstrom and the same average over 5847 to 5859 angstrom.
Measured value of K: 0.72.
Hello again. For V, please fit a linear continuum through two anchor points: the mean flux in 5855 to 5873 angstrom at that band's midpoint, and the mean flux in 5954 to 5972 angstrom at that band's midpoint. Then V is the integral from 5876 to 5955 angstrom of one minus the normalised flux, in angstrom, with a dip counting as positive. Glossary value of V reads 8.4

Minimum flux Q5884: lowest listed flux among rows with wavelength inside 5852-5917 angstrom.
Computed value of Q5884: 17.64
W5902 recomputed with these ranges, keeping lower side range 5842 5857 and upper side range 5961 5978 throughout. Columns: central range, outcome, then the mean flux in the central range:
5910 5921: 0.7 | 25.8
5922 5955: 1.7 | 26.3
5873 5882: 0.3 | 26.1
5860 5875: -0.3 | 27.4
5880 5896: 3.6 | 21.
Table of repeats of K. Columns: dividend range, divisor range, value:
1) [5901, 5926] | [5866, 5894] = 1.08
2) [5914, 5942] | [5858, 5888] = 1.04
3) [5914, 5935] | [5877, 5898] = 1.24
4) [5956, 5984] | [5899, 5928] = 1.10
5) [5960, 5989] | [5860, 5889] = 1.10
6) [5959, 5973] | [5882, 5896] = 1.42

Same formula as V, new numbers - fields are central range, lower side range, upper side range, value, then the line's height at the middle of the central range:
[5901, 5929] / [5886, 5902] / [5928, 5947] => -3.5 angstrom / 23.1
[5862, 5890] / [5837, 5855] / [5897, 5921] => 0.4 angstrom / 25.9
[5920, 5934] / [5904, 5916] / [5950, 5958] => -0.4 angstrom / 25.9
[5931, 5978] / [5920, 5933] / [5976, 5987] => -0.8 angstrom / 26.7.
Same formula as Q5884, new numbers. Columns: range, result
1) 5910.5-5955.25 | 24.76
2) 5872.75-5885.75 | 22.66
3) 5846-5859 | 26.2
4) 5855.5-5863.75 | 26.53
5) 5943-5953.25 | 25.13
